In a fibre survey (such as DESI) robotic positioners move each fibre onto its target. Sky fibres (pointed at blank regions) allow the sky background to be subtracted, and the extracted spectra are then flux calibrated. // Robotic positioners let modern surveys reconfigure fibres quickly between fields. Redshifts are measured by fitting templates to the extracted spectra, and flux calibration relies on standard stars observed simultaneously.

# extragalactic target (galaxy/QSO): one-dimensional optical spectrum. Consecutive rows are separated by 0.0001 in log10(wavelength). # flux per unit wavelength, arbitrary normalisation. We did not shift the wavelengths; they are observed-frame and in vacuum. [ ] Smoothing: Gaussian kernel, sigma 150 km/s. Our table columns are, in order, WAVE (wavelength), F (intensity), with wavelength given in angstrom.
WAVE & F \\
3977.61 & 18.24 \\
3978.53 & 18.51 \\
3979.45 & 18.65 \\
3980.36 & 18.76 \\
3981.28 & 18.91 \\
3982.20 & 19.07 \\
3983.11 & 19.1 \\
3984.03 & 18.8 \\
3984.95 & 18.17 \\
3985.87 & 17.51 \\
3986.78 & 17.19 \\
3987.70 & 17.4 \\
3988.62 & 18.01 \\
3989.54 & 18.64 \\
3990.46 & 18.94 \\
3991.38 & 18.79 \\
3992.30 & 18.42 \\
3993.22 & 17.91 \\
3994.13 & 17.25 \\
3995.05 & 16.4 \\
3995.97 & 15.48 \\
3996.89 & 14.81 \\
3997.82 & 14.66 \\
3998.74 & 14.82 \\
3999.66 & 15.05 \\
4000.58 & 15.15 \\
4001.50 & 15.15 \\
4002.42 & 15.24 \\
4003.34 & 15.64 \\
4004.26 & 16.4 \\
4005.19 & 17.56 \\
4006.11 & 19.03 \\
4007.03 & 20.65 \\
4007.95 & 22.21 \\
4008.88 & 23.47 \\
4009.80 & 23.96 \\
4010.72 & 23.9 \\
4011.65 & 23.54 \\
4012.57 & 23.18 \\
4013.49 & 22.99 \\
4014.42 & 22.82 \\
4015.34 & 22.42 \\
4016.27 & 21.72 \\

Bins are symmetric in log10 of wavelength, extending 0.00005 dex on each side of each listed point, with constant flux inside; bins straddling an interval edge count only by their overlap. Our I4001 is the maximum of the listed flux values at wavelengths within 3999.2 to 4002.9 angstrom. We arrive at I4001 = 15.24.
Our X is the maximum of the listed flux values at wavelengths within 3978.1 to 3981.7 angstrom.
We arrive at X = 18.91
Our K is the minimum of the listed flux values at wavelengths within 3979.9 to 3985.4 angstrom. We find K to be 18.17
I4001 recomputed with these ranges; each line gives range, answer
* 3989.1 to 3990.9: 18.94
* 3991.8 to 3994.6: 18.42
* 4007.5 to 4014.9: 23.96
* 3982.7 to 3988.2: 19.1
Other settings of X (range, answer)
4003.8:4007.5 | 20.65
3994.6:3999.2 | 16.4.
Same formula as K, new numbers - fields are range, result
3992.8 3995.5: 16.4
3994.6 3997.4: 14.81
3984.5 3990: 17.19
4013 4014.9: 22.82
